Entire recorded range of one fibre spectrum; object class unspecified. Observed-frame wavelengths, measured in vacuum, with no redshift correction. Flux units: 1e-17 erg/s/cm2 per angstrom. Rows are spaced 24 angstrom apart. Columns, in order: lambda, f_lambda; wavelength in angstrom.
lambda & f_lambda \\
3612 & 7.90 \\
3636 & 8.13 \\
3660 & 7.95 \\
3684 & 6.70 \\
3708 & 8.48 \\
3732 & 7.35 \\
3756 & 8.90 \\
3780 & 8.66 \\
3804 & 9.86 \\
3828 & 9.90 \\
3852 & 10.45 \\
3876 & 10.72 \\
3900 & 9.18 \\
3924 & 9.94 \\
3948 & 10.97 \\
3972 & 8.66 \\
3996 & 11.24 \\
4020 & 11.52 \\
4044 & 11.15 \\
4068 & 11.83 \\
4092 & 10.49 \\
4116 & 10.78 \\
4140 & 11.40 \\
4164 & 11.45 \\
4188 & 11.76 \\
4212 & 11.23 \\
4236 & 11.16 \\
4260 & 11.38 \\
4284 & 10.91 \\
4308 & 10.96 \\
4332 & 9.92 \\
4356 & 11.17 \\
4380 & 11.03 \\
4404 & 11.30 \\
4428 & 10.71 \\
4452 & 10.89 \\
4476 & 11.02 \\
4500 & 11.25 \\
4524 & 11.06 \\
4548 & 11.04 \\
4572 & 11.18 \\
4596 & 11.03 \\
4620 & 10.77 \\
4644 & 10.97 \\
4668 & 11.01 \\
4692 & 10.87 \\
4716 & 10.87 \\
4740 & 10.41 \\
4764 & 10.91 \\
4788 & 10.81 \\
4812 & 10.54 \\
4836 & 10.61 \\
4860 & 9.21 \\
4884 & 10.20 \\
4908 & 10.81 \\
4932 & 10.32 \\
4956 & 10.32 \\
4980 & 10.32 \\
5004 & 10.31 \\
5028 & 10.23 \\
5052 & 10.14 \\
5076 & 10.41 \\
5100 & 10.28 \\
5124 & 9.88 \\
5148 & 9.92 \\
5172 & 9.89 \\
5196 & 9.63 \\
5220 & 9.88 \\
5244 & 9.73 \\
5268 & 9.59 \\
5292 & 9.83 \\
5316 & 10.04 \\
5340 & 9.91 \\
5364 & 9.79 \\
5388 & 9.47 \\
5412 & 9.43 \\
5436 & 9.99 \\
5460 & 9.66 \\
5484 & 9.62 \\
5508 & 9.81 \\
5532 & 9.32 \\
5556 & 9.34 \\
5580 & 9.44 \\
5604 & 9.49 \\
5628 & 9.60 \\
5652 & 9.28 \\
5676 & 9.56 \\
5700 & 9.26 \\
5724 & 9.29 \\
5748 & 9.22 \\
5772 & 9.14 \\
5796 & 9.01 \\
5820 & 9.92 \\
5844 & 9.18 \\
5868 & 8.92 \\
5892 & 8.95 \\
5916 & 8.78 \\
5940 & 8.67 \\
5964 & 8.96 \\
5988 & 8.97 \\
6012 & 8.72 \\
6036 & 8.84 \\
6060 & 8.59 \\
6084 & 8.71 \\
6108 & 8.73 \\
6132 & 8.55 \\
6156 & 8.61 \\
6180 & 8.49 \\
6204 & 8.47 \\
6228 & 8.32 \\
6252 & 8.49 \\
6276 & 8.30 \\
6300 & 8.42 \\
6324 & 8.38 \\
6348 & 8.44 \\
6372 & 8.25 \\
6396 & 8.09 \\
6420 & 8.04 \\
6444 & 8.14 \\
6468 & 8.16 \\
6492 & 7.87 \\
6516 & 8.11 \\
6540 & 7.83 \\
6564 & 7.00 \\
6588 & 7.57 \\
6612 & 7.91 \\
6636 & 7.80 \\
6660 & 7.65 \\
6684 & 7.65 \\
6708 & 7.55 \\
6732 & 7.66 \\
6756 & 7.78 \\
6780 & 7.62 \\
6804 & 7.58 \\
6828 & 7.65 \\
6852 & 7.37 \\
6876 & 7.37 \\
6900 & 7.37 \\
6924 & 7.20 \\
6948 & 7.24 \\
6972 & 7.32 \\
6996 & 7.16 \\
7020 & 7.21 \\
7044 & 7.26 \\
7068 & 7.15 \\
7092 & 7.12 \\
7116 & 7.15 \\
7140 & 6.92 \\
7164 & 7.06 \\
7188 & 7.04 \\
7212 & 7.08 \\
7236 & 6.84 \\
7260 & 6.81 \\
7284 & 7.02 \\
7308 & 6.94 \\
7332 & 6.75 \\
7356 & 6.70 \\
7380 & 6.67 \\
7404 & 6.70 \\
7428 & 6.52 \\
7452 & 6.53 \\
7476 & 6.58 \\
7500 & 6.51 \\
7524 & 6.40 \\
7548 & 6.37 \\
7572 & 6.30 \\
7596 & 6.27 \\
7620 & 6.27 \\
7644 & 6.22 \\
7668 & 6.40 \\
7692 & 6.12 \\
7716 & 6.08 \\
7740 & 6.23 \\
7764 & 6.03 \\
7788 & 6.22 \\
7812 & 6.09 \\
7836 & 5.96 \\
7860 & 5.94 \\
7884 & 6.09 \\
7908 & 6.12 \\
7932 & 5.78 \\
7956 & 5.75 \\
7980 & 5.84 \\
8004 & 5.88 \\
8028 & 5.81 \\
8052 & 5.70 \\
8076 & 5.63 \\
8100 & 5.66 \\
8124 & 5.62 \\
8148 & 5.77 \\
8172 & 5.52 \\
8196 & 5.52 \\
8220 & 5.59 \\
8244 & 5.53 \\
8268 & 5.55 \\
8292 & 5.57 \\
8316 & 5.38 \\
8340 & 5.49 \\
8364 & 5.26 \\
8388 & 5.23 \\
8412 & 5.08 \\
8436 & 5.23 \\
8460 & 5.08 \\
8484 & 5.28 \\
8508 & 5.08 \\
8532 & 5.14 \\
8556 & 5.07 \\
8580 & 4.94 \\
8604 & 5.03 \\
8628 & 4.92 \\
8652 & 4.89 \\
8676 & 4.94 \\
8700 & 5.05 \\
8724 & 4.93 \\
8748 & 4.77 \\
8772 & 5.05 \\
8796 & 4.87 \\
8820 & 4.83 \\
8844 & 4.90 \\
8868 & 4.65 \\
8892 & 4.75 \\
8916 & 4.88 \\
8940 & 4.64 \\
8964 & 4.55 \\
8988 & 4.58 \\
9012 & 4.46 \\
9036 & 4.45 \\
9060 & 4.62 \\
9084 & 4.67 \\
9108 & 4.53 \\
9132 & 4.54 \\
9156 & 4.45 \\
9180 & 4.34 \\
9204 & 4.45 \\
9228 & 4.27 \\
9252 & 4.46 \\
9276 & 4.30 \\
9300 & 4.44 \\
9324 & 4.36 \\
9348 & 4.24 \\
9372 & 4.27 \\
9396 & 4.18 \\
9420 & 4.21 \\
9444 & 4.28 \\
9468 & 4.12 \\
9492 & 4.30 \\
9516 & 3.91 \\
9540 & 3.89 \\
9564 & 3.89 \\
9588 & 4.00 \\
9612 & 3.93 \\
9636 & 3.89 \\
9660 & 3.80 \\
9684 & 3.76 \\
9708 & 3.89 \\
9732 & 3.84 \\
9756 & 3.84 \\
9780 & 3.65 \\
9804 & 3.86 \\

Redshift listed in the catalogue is 0.00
